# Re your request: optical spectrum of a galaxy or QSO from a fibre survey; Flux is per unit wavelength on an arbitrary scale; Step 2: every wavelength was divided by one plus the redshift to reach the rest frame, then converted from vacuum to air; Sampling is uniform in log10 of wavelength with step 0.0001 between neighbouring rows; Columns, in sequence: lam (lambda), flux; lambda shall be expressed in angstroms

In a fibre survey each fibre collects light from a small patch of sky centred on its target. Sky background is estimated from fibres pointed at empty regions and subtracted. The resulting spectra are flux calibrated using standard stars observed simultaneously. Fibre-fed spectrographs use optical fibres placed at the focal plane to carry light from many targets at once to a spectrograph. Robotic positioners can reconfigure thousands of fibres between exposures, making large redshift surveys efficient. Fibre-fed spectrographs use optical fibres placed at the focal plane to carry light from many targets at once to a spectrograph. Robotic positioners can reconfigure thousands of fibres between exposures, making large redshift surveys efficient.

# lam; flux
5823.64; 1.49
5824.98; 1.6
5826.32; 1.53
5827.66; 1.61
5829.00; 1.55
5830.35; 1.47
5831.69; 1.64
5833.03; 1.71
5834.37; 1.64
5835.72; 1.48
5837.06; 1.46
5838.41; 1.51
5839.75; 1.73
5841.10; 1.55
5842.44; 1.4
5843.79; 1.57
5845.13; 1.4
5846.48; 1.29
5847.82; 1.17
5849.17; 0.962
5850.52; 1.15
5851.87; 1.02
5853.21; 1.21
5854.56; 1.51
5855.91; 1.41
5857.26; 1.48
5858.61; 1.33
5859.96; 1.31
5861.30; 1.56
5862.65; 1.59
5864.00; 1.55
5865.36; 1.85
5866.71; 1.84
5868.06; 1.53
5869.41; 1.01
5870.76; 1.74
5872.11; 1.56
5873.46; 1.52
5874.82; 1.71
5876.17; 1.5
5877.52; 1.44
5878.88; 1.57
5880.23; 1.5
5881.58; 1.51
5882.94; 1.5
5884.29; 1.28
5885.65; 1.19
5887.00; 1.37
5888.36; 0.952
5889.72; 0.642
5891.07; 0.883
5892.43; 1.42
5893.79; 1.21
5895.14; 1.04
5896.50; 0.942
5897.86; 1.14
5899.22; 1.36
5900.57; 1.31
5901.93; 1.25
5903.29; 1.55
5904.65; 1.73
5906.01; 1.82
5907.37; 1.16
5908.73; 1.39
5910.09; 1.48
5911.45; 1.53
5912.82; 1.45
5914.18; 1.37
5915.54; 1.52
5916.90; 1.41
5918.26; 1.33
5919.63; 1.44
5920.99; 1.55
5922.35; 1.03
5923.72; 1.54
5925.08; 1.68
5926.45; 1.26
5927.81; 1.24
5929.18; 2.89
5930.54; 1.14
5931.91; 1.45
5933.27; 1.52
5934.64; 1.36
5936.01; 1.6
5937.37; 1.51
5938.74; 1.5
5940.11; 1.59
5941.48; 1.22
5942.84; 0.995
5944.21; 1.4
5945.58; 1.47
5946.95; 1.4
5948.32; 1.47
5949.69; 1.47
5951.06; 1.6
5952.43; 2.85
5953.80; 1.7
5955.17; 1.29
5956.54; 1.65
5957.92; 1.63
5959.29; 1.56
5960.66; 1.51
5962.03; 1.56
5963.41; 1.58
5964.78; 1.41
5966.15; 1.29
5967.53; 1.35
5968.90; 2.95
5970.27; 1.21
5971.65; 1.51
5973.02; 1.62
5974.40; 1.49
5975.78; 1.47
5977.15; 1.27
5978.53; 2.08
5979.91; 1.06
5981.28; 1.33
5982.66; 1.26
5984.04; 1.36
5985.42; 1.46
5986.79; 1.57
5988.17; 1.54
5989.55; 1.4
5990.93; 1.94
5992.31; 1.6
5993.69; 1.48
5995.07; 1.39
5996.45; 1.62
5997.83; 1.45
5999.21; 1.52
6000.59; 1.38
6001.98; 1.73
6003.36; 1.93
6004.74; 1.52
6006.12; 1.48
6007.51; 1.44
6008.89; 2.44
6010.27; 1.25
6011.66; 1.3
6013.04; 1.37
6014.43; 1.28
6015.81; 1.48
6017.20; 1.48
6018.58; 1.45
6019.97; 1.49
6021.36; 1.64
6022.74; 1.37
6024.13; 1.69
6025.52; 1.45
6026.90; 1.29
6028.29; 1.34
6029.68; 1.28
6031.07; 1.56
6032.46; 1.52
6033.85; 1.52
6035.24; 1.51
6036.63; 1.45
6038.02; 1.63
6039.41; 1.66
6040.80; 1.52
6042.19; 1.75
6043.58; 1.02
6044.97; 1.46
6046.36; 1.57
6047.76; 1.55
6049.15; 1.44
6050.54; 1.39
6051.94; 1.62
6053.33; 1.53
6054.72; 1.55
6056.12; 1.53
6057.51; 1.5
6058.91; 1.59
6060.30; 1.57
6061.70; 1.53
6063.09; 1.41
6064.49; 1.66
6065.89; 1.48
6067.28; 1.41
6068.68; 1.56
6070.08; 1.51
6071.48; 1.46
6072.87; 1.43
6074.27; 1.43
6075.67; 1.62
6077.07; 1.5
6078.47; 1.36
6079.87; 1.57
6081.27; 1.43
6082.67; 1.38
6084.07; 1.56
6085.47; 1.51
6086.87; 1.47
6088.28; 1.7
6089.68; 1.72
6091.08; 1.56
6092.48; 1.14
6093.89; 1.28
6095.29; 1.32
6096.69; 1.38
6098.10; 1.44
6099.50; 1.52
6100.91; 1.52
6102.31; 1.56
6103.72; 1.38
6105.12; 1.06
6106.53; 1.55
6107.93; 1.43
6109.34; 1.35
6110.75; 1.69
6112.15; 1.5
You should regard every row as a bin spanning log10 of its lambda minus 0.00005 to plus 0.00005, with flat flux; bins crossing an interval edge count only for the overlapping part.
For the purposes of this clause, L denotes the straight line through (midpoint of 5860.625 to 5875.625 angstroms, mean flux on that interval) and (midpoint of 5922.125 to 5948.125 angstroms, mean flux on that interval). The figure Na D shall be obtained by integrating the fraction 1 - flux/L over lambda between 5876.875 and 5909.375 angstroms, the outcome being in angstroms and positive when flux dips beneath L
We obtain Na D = 5.2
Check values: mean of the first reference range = 1.59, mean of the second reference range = 1.47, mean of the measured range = 1.3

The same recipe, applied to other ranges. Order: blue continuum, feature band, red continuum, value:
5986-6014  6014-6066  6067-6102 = 0.9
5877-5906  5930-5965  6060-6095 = -4.5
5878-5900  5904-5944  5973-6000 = -4.7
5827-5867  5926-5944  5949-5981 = 1.0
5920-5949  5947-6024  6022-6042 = -3.9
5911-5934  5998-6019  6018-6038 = -0.8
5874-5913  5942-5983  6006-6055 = -3.9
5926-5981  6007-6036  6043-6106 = 0.5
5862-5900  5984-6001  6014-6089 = -0.9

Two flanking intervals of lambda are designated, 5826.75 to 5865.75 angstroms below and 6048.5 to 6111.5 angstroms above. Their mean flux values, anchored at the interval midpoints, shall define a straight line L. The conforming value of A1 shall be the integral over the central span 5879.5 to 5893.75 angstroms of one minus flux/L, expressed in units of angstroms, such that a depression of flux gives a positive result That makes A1 2.2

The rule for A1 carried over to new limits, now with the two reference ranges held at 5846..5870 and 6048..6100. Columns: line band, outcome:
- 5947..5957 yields -1.9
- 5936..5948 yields 0.2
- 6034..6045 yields -0.2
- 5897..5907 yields -0.2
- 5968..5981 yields -1.6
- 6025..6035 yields 0.3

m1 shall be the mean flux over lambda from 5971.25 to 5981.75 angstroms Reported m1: 1.48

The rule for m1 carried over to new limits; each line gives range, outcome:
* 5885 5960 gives 1.43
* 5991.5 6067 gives 1.51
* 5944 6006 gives 1.56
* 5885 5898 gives 1.08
